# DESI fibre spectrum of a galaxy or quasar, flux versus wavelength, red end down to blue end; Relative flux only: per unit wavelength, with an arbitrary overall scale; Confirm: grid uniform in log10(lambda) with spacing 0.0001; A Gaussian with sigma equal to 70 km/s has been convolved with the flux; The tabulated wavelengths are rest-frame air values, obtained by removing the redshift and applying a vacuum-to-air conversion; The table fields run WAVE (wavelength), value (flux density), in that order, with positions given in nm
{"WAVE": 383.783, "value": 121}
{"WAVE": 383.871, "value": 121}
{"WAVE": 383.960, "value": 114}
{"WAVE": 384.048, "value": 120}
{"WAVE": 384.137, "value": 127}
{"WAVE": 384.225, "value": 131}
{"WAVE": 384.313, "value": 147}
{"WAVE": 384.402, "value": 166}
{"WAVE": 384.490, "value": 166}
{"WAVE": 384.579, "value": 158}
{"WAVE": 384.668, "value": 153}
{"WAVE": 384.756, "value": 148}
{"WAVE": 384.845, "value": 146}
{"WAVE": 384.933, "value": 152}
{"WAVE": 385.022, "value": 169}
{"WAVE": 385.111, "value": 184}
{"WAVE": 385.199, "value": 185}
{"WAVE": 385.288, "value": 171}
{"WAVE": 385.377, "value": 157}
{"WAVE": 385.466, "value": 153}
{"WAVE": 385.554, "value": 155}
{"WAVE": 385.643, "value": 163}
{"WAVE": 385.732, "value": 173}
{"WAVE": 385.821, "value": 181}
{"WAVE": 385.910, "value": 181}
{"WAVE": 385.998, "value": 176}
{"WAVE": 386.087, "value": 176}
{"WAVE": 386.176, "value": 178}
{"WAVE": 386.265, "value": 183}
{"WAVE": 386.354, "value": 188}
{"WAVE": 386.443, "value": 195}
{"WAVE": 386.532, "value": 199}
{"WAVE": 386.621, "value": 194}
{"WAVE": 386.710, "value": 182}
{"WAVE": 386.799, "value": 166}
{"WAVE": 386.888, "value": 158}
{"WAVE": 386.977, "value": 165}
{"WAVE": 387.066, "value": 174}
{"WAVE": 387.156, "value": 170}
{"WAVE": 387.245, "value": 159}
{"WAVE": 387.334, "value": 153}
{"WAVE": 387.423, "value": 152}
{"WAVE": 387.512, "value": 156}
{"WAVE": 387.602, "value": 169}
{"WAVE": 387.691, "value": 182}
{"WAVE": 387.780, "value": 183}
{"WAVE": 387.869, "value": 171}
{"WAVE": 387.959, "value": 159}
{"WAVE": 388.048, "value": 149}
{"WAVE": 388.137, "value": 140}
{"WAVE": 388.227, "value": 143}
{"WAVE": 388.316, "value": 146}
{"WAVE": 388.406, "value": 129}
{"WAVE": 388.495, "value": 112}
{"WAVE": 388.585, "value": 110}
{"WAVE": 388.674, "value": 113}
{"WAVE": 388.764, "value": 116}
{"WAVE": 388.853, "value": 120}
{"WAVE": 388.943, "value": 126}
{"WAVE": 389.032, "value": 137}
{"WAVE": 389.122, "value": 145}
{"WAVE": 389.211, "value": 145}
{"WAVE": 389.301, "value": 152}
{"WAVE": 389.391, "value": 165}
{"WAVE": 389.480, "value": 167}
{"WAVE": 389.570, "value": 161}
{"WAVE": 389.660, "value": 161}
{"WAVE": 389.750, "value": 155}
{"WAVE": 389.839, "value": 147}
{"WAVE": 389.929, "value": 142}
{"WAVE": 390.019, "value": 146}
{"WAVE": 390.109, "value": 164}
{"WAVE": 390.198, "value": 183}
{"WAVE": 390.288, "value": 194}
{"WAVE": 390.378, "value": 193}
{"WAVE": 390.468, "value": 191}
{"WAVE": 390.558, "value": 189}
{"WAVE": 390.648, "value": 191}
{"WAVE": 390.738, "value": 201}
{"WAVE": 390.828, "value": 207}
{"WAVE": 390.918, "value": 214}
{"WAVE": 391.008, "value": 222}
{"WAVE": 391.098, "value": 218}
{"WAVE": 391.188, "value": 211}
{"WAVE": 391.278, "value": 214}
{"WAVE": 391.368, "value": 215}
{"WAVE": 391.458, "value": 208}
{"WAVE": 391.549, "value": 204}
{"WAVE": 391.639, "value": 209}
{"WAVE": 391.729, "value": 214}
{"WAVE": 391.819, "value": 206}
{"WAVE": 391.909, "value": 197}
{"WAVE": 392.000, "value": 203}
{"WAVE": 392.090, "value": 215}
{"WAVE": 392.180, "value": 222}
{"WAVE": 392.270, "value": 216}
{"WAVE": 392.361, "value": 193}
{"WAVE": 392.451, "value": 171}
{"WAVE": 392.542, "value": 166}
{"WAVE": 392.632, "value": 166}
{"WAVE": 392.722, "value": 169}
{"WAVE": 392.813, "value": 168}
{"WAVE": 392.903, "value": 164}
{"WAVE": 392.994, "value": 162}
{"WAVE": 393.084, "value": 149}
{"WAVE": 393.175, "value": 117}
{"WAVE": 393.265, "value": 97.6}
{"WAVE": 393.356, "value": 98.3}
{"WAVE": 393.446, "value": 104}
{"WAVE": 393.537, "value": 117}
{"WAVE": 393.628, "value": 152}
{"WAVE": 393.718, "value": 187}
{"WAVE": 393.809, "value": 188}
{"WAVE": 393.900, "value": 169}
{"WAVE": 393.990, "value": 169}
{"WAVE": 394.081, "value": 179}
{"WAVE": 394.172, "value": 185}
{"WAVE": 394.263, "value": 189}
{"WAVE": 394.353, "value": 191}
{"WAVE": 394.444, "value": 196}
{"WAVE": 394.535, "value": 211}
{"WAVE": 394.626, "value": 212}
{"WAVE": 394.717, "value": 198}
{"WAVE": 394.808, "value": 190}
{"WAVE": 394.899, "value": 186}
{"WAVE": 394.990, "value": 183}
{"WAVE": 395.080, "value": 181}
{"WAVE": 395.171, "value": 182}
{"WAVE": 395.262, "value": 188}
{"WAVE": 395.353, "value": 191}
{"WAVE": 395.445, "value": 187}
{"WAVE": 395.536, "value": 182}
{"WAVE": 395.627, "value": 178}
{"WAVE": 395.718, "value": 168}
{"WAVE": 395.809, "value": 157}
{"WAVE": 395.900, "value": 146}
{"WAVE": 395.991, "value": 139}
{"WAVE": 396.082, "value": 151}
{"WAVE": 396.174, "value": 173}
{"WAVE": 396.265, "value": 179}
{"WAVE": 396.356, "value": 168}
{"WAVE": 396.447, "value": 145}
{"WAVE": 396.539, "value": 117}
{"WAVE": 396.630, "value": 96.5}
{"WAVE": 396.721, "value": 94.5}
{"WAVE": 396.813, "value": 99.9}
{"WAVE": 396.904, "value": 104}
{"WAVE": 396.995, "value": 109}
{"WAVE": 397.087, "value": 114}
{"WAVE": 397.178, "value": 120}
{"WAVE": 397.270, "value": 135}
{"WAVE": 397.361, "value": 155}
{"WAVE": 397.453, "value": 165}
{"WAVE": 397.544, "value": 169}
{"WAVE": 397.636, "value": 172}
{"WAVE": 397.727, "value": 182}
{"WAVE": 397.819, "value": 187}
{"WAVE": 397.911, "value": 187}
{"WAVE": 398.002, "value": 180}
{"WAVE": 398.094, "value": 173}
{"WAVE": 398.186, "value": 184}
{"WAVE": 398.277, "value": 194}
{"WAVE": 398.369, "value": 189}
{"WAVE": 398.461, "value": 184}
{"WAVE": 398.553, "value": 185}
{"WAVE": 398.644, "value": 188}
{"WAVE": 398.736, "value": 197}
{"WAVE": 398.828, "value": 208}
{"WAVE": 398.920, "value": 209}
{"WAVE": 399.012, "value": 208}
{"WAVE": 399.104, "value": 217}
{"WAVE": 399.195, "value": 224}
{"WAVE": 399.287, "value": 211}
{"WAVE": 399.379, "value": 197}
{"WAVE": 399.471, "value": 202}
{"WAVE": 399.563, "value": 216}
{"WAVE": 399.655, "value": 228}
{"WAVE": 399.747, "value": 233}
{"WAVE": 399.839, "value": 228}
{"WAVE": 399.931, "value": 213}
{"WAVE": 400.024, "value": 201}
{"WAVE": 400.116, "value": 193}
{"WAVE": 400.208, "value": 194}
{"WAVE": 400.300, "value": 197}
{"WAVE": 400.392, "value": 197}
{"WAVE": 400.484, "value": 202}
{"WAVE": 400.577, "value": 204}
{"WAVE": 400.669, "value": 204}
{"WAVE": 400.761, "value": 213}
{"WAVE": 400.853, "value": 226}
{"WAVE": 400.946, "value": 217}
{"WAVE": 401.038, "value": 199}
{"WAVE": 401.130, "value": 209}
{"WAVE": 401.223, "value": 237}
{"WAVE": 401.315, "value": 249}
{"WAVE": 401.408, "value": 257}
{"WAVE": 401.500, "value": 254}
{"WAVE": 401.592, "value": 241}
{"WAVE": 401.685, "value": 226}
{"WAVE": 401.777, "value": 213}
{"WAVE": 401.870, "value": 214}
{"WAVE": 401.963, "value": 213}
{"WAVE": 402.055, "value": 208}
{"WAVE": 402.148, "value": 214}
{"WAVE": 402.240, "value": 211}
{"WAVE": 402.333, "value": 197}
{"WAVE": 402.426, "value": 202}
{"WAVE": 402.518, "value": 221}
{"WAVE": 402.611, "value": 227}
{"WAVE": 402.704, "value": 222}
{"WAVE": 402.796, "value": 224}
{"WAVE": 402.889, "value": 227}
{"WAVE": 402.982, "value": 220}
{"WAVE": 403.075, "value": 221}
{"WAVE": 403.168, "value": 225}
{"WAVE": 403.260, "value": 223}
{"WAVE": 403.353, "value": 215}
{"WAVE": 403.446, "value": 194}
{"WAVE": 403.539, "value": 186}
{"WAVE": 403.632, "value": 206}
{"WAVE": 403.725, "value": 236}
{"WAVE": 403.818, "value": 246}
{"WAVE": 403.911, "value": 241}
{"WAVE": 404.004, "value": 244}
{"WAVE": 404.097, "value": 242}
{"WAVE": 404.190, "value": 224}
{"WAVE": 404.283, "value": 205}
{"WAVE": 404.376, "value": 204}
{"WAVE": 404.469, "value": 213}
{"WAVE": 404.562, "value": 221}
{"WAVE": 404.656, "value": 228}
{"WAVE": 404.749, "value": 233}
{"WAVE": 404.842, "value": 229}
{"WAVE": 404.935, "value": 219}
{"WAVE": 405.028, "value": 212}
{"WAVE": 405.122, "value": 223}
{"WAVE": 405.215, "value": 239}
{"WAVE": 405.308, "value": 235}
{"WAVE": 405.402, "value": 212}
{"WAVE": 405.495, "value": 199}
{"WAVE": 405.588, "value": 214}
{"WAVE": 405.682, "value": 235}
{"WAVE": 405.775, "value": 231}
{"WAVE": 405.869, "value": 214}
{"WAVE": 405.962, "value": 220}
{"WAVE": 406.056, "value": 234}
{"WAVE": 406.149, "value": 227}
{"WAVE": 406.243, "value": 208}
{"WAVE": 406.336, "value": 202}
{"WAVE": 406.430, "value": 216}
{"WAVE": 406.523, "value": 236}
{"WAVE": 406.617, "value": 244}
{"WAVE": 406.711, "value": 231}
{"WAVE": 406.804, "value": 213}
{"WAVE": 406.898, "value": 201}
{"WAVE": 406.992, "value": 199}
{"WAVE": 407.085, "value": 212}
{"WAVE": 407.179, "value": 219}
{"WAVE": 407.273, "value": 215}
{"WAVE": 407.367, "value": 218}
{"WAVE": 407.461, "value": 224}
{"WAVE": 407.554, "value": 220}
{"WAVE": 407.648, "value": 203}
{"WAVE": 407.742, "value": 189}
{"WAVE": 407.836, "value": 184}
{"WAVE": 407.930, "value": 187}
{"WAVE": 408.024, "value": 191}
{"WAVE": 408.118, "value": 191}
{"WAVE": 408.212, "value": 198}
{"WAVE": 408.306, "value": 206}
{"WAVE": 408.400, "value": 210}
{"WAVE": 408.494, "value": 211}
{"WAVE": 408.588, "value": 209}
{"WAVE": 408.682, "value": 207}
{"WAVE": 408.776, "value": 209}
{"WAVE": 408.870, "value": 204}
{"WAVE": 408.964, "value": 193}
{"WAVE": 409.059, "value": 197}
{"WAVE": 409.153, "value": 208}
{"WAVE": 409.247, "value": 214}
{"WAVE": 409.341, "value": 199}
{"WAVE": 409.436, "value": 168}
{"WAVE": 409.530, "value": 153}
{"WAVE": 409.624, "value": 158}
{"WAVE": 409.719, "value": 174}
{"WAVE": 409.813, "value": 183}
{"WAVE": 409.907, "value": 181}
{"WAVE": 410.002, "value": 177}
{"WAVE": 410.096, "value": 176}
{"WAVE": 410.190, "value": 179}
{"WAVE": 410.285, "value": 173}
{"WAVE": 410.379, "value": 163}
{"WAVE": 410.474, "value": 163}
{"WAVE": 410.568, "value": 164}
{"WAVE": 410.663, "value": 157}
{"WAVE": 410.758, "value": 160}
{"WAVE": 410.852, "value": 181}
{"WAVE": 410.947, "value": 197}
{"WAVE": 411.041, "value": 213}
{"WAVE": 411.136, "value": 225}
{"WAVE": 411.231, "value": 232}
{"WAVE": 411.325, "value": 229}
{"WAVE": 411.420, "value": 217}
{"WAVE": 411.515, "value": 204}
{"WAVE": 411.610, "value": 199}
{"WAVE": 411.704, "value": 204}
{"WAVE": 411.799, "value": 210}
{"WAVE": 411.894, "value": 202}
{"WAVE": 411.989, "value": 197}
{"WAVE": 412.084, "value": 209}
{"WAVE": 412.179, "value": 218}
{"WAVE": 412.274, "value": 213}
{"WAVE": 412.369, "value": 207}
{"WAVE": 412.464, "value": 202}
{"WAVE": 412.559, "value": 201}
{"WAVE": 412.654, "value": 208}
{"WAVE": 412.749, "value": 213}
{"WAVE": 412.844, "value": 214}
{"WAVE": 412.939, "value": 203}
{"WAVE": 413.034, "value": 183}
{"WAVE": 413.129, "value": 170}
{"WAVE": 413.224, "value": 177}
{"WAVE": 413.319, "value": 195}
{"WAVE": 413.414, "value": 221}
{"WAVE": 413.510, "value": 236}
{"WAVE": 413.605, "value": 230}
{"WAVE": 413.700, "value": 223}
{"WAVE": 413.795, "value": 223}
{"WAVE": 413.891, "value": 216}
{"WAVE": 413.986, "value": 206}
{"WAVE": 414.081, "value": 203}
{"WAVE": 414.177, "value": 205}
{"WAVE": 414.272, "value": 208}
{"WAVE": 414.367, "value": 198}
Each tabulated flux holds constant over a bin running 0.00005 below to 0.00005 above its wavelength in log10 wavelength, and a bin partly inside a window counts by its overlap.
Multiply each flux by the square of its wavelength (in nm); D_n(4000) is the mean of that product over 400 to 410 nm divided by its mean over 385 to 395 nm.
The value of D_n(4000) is 1.34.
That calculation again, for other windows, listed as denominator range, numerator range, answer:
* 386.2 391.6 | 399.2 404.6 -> 1.38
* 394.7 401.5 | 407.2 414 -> 1.15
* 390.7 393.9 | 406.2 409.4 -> 1.24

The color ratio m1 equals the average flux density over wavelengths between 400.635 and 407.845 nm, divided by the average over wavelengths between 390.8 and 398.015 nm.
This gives 1.3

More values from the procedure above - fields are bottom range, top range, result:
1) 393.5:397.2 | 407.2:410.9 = 1.16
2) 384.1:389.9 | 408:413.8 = 1.25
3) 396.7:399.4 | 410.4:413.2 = 1.16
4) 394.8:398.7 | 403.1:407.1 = 1.37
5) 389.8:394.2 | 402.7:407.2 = 1.23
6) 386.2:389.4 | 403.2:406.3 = 1.42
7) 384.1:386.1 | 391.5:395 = 1.10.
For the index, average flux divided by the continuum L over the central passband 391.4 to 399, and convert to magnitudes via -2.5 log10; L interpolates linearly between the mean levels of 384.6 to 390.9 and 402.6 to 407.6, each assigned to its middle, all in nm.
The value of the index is 0.10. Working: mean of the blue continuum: 163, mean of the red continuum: 221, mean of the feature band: 170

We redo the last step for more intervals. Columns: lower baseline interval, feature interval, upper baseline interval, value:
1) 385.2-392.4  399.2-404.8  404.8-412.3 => -0.13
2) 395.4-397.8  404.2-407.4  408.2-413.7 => -0.22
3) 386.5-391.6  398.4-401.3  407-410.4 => -0.14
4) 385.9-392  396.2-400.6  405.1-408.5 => 0.09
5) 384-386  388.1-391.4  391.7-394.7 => 0.02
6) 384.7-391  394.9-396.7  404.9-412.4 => 0.10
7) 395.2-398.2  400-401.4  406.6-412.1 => -0.25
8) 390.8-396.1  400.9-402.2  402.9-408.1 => -0.10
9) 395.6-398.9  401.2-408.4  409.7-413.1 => -0.22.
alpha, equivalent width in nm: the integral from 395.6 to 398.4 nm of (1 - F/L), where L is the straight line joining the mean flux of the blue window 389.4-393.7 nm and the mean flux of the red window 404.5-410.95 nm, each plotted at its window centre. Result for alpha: 0.51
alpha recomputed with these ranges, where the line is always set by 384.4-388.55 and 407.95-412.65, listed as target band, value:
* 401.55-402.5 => -0.15 nm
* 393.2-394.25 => 0.14 nm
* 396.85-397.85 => 0.19 nm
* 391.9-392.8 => -0.10 nm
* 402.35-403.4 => -0.20 nm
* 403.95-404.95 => -0.20 nm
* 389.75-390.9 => -0.06 nm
